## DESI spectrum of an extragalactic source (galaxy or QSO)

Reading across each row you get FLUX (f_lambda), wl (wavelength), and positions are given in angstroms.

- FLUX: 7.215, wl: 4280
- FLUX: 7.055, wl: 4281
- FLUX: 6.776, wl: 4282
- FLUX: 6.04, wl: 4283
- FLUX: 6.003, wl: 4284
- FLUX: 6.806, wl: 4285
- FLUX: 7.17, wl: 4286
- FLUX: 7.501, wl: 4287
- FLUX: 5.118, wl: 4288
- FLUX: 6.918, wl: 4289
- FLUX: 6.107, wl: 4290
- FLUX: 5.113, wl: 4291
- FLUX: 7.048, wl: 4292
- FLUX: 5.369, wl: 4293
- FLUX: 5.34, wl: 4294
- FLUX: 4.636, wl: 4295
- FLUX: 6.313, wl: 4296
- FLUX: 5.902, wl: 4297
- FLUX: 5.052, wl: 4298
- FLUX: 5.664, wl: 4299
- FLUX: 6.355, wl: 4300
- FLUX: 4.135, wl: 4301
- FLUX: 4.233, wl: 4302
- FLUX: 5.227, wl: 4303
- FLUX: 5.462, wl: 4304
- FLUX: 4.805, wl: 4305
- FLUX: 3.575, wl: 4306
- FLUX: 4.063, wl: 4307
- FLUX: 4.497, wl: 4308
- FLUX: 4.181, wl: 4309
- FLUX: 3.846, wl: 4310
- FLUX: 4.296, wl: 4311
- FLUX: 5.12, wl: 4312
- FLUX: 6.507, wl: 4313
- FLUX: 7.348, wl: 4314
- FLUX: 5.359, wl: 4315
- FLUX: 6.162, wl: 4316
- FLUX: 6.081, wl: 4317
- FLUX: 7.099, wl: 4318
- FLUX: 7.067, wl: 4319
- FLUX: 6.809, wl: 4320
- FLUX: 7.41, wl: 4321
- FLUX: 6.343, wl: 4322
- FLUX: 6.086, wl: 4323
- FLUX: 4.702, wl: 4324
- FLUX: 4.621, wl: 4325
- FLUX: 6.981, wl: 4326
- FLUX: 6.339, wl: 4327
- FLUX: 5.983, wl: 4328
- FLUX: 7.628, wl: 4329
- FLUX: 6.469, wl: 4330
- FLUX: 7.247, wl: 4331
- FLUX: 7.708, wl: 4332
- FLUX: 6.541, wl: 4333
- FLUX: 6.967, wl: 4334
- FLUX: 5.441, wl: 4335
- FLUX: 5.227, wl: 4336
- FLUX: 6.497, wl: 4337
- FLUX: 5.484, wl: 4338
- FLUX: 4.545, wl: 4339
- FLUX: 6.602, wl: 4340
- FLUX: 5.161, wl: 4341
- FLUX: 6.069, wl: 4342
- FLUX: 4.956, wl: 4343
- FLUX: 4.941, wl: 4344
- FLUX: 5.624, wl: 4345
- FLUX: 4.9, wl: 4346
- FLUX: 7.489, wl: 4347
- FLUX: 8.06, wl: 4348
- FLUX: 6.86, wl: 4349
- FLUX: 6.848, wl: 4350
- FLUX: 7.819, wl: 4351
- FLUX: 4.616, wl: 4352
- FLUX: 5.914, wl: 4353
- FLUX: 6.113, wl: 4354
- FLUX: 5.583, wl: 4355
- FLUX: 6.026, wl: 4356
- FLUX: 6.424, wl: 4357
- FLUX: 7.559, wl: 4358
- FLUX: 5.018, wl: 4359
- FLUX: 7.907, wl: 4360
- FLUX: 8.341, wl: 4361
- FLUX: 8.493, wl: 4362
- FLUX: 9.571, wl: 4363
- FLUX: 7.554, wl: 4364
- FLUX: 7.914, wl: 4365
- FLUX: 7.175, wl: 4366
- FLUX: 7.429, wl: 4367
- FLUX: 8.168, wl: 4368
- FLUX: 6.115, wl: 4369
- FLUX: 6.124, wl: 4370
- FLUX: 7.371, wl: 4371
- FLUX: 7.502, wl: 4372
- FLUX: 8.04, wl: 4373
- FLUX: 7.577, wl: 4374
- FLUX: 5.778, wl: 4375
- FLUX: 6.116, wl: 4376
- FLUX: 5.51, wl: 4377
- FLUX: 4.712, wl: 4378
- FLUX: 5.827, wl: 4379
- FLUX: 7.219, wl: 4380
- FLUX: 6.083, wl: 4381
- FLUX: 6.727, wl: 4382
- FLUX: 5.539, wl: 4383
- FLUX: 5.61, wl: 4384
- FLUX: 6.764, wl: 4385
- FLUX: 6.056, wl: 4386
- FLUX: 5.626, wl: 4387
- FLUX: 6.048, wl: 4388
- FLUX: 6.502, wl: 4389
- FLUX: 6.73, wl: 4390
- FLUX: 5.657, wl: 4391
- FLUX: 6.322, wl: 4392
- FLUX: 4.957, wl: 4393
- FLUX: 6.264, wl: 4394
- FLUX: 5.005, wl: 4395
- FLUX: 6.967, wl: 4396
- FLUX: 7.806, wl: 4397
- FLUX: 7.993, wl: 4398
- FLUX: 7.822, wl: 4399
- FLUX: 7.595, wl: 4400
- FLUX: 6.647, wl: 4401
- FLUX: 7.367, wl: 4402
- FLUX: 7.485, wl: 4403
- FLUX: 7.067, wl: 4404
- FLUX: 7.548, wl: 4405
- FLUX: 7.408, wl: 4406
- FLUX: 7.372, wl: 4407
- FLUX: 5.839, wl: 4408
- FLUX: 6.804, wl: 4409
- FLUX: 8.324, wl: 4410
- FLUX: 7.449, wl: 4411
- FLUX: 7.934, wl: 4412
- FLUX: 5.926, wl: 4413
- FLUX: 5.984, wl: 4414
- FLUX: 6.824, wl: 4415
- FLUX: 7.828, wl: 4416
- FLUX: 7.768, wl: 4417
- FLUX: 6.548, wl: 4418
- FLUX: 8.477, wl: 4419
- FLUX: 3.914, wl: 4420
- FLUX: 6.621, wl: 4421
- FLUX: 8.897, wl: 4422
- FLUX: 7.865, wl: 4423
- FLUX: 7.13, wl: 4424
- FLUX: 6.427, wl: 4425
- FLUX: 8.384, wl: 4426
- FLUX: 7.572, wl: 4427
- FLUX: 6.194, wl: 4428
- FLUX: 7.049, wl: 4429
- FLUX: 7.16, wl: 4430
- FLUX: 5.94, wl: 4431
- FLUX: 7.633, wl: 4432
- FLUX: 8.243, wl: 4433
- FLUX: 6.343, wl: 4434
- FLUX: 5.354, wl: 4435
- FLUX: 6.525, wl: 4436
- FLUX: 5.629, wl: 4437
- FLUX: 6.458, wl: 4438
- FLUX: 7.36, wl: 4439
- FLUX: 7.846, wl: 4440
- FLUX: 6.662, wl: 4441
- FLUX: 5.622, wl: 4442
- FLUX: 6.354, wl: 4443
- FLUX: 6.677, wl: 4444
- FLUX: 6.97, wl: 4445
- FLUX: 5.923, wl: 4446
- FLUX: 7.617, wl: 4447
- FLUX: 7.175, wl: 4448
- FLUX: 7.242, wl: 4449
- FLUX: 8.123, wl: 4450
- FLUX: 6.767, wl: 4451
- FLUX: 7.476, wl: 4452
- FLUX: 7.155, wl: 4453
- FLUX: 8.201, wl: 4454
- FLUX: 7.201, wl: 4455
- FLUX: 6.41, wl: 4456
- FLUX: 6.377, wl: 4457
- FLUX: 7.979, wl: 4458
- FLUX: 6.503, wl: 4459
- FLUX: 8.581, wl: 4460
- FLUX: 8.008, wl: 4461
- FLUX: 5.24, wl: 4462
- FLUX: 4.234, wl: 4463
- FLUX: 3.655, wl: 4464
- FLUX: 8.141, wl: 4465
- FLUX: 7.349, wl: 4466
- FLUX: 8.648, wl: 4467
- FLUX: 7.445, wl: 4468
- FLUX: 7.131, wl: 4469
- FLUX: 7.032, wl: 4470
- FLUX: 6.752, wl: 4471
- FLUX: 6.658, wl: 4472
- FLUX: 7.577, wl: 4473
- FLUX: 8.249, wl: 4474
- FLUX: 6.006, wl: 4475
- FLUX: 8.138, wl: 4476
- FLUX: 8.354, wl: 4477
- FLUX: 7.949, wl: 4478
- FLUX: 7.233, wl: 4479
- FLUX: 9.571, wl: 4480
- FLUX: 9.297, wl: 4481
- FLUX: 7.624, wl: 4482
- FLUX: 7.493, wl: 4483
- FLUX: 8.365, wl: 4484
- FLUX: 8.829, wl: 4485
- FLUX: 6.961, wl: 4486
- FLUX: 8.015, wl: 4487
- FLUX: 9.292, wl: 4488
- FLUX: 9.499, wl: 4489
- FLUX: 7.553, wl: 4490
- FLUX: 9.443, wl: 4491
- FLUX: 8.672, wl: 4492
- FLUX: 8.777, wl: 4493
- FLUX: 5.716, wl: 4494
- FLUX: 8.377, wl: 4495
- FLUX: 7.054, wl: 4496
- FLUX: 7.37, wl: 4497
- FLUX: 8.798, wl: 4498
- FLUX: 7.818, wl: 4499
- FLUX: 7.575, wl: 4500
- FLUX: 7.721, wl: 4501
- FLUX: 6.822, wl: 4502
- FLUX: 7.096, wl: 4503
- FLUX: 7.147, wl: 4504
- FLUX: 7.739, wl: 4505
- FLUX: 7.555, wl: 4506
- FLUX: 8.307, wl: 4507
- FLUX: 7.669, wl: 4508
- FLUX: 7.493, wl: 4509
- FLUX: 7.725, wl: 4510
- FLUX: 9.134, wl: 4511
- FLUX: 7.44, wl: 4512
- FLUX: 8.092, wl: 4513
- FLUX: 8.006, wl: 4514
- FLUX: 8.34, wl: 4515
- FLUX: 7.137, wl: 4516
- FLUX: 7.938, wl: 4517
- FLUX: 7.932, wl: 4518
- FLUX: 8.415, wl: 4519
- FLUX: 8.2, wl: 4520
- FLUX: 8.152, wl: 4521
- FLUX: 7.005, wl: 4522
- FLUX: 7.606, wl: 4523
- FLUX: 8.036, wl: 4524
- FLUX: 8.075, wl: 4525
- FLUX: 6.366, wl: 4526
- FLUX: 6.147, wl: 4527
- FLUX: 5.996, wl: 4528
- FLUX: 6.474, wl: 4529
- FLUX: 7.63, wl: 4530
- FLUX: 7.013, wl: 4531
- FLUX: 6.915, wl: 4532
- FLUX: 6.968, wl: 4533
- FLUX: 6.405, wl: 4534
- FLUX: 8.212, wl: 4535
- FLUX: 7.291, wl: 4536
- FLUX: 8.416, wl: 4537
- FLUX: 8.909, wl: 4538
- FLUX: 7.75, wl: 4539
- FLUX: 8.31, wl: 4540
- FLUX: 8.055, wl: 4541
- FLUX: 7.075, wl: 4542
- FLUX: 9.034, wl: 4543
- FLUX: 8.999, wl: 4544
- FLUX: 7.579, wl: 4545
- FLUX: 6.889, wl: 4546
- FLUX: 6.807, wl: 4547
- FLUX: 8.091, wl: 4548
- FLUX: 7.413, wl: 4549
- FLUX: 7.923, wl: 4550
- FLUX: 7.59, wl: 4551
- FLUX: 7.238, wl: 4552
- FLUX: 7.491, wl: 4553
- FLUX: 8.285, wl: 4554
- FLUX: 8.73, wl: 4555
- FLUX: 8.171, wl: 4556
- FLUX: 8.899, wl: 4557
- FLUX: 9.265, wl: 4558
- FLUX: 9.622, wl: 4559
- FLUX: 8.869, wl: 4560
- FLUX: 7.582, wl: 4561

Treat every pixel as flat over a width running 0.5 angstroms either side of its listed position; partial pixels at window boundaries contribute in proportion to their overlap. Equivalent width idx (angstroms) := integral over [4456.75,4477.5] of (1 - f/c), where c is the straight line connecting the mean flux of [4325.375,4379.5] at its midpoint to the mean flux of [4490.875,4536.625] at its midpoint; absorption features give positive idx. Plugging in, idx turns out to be 0.7 angstroms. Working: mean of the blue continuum 6.57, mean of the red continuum 7.59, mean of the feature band 7.06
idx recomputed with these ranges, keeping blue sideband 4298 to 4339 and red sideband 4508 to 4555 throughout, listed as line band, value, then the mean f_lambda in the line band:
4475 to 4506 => -2.87 angstroms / 7.97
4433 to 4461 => -0.16 angstroms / 6.95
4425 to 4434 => -0.56 angstroms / 7.17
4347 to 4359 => -0.86 angstroms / 6.51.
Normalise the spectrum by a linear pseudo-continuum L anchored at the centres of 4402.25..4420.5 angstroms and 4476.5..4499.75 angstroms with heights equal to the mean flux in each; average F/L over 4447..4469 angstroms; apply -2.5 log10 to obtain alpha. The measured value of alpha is 0.097 mag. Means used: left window 7.03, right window 8.17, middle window 7.06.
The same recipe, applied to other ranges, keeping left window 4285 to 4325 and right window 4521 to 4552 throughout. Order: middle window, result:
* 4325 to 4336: -0.13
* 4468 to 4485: -0.11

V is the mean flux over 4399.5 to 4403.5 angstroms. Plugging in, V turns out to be 7.27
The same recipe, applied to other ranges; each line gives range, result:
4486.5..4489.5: 8.94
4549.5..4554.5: 7.71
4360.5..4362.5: 8.42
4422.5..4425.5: 7.14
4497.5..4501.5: 7.98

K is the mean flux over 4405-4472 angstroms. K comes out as 6.97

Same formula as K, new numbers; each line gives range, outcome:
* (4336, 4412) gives 6.63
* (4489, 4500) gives 8.01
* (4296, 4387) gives 6.19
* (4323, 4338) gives 6.28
